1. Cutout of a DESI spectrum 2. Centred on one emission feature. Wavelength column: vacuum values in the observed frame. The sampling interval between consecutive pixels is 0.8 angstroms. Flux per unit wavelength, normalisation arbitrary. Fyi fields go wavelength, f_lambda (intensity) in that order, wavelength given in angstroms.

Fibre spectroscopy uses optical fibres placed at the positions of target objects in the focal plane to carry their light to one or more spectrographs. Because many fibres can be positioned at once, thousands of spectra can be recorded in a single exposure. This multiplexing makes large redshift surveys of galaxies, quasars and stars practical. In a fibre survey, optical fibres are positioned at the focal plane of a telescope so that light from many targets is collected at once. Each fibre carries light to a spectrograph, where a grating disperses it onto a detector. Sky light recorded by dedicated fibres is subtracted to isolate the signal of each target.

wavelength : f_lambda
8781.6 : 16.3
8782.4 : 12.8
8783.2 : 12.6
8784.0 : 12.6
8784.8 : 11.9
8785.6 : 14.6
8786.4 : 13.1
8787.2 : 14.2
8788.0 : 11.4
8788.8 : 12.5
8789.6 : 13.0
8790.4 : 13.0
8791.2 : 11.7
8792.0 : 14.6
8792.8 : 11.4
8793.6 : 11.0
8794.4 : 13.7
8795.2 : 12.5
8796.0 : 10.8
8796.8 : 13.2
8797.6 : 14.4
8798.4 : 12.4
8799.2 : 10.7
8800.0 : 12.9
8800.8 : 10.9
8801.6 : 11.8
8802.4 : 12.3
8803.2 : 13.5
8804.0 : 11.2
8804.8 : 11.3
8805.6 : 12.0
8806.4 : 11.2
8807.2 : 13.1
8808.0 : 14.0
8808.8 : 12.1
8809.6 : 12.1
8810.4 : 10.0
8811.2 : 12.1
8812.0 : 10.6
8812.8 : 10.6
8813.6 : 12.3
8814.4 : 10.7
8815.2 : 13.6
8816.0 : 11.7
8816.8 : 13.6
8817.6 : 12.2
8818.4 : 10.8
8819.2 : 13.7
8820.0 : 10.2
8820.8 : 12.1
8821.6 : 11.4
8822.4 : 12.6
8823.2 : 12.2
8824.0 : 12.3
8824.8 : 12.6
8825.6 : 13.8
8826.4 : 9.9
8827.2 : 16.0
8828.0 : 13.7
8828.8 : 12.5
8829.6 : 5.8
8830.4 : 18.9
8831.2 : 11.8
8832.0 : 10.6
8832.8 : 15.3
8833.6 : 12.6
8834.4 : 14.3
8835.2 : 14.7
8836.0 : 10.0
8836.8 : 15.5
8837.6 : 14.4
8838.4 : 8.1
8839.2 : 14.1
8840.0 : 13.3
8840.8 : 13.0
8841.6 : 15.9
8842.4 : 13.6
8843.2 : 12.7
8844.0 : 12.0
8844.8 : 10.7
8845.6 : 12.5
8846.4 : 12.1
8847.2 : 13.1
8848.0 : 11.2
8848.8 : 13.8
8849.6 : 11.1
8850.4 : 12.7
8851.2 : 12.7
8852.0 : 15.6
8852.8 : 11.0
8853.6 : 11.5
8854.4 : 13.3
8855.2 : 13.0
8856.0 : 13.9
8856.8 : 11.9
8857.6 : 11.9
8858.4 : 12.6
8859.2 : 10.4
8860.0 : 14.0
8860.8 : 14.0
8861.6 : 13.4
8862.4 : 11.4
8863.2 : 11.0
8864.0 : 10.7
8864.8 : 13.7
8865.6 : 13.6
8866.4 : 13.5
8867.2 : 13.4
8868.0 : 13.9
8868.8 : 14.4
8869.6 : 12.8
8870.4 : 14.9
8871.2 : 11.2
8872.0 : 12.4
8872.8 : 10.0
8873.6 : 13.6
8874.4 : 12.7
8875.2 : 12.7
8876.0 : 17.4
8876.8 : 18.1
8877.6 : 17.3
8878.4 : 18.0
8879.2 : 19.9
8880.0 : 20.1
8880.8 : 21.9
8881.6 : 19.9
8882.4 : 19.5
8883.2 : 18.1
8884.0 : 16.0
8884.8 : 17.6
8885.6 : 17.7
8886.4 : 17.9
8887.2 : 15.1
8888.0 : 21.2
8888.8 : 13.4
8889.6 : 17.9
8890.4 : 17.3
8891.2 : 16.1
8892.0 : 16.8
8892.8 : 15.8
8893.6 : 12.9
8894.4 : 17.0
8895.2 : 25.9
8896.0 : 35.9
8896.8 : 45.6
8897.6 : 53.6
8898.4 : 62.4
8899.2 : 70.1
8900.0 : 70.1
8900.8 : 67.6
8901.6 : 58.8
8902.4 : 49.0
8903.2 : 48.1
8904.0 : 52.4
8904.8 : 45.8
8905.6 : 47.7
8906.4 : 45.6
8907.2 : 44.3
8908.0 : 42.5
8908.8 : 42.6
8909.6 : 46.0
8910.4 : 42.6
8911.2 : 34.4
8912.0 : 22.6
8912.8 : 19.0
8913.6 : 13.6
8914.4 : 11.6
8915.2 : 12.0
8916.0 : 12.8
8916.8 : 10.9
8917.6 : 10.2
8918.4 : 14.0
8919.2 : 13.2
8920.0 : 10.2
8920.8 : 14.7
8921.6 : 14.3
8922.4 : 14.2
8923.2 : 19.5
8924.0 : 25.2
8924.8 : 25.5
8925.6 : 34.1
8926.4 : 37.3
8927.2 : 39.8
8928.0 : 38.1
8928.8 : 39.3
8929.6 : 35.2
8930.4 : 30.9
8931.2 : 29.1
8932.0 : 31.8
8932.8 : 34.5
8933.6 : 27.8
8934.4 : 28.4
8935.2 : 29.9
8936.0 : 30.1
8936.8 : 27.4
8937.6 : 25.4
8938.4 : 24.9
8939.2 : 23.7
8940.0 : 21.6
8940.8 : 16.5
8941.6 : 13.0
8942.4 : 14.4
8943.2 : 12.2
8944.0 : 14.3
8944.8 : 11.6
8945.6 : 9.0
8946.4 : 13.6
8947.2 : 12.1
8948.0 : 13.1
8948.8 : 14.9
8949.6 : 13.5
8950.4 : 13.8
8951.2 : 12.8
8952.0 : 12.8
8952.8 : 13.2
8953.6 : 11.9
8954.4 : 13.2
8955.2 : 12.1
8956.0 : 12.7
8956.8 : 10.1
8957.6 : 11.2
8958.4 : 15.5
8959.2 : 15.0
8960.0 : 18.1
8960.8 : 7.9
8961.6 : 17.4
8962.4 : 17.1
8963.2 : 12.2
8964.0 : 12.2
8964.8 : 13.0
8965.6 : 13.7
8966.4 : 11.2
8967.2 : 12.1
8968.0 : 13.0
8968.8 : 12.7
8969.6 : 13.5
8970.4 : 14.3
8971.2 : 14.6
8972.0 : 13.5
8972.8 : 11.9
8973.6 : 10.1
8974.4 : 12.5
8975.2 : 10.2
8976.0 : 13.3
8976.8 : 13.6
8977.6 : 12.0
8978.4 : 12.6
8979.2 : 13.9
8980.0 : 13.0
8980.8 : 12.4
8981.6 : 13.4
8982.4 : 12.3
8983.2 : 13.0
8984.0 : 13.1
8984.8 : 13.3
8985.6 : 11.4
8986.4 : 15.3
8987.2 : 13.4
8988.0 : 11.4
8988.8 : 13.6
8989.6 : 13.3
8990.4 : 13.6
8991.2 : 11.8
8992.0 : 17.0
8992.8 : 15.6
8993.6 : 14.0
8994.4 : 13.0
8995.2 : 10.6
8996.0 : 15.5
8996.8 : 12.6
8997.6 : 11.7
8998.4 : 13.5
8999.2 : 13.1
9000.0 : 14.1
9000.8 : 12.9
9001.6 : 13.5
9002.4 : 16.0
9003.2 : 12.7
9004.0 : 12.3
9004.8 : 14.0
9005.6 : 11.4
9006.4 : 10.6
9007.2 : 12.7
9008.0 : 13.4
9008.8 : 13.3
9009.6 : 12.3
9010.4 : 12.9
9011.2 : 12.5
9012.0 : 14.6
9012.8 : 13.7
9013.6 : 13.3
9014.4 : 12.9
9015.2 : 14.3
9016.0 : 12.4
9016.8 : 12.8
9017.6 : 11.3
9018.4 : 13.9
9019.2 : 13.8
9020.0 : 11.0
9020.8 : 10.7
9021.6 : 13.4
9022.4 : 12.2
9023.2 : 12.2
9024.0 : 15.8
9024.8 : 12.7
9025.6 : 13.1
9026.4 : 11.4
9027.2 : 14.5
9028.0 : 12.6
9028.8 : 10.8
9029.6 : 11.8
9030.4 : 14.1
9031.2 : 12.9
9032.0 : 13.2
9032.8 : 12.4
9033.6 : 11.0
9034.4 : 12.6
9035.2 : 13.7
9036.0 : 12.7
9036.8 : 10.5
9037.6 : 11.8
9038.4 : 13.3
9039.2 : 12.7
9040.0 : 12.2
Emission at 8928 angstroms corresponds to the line [N II]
